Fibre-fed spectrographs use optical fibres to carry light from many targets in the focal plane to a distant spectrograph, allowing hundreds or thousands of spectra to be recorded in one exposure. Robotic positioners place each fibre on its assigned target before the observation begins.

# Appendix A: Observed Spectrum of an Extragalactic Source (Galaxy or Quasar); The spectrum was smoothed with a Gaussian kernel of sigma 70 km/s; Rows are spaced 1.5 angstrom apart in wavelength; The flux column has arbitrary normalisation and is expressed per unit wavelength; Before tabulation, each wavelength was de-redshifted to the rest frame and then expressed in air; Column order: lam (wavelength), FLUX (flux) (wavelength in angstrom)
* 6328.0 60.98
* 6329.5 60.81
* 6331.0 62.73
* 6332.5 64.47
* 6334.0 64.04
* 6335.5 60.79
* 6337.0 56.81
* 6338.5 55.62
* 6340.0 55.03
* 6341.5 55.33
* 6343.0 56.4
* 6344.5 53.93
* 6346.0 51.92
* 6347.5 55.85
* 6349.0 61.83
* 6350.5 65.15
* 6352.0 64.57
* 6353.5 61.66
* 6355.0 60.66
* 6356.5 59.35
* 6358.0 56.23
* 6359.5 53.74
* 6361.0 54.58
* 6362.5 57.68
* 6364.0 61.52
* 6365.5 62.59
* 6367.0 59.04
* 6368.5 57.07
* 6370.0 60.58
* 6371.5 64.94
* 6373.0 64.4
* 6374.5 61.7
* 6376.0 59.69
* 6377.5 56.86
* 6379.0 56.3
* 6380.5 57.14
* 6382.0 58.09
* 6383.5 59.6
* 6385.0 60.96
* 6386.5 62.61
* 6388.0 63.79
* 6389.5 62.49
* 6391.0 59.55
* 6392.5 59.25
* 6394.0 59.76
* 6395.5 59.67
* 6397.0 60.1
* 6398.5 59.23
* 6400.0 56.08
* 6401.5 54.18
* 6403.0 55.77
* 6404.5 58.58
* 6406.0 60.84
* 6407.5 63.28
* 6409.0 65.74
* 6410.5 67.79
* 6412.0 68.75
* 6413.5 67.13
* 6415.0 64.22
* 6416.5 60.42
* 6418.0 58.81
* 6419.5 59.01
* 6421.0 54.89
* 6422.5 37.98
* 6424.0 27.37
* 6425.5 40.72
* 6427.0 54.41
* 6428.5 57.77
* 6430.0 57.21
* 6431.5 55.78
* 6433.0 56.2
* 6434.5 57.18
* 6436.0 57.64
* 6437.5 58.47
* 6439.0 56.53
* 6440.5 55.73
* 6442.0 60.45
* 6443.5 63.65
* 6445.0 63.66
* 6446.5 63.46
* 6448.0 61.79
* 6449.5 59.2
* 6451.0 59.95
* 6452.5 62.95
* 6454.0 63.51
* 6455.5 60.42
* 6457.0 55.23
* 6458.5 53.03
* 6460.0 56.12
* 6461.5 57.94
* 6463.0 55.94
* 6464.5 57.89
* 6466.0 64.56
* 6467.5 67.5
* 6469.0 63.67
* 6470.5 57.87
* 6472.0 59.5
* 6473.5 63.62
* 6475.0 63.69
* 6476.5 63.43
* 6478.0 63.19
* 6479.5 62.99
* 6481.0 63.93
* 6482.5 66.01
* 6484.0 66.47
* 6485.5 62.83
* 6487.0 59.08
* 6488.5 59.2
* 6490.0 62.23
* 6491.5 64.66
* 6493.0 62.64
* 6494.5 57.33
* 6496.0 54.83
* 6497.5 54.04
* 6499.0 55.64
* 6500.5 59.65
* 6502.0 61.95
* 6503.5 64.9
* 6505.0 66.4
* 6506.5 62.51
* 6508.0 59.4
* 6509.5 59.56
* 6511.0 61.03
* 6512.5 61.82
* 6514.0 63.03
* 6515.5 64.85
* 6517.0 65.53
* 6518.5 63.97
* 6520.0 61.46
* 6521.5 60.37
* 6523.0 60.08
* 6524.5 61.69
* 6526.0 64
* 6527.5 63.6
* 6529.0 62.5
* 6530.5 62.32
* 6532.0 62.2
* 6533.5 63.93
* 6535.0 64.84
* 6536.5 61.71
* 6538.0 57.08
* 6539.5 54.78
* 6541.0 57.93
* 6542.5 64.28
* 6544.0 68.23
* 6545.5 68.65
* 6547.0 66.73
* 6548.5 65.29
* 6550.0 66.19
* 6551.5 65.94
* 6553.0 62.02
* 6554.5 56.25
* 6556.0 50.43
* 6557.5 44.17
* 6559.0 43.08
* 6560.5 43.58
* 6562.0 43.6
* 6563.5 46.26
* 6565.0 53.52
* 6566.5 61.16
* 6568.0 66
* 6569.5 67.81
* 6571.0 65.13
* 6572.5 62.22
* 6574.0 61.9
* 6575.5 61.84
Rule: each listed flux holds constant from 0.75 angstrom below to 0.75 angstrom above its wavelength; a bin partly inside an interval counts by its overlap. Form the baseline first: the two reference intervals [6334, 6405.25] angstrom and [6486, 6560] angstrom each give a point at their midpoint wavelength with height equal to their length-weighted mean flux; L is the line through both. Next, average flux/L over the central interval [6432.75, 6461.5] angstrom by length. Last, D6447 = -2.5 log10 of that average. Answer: 0.01 mag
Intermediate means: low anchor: 59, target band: 59.2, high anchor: 60.8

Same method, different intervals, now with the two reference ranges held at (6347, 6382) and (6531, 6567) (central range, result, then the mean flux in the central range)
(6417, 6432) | 0.17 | 50.5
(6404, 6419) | -0.08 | 63.6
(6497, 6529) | -0.06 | 61.8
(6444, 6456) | -0.05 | 61.9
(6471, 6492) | -0.08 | 62.8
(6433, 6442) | 0.03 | 57.3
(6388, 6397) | -0.02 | 60.4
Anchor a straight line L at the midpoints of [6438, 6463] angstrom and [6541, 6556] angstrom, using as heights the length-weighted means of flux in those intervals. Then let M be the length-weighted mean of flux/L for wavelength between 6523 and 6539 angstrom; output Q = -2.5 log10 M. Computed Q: 0.015 mag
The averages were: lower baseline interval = 59.5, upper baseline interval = 63.8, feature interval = 62.2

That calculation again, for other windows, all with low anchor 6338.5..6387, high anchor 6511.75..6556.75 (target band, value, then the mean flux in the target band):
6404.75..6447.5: 0.05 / 57.7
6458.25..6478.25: 0.01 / 60.7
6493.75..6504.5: 0.06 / 58.5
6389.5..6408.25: 0.01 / 59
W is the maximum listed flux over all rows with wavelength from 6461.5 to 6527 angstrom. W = 67.5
